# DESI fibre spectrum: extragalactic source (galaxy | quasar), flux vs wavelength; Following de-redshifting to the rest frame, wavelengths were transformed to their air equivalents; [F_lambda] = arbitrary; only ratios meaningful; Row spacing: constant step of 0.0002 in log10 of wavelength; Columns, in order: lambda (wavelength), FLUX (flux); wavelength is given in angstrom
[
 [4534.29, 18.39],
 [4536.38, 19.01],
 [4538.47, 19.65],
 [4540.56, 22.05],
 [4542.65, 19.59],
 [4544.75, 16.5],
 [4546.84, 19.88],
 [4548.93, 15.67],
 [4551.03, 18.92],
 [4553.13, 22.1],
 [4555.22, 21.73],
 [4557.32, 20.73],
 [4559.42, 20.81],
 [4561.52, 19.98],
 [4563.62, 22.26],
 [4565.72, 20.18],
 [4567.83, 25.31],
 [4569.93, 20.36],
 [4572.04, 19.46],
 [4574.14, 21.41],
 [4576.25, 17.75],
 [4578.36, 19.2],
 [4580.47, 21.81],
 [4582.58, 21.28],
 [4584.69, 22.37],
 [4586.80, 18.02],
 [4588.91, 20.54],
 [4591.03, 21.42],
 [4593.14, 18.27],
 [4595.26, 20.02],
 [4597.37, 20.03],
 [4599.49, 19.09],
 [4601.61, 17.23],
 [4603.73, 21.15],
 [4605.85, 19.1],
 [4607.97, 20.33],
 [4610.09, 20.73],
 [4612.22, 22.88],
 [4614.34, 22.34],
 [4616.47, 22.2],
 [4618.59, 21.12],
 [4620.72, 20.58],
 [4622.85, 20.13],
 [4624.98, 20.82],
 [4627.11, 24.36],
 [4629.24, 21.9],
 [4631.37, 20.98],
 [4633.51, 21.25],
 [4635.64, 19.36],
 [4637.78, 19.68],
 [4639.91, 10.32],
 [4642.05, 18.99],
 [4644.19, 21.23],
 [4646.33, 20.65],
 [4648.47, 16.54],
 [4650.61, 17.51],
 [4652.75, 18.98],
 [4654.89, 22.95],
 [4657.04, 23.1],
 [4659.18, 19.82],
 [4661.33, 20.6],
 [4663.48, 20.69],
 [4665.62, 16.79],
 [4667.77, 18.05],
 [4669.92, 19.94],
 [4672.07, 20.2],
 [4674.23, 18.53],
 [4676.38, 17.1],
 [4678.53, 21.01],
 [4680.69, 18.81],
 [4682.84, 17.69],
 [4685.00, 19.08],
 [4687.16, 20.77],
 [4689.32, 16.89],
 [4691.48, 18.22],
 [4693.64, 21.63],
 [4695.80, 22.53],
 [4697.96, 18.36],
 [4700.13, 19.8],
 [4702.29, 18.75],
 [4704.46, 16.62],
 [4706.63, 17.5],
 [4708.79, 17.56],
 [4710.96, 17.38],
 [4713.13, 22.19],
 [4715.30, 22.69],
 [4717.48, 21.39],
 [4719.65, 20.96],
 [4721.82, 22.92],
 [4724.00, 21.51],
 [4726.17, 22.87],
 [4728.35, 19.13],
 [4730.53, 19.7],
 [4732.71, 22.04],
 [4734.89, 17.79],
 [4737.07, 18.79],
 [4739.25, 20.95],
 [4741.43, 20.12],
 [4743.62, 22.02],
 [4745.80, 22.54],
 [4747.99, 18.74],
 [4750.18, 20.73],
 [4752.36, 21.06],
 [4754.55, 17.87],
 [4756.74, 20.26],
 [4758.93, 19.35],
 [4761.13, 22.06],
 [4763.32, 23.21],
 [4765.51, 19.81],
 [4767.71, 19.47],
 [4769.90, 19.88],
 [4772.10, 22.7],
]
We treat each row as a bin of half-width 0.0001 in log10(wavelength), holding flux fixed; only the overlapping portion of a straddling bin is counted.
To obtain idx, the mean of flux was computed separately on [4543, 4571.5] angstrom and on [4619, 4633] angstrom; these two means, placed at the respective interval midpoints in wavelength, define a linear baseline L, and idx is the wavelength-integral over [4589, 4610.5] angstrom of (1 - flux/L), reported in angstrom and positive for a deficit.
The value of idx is 1.3 angstrom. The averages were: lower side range 20.3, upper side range 21.4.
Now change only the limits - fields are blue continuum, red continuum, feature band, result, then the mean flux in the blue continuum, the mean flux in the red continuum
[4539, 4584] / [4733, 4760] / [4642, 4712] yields 3.3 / 20.3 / 20.1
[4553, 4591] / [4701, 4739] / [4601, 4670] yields 1.3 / 20.8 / 20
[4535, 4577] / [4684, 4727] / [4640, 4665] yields 0.5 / 20.2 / 20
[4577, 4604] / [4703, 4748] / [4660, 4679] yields 0.9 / 20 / 20.3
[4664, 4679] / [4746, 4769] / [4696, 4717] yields 0.2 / 18.8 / 20.3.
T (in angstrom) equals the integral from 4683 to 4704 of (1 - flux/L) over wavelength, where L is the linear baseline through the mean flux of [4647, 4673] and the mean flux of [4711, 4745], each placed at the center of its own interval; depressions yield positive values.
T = 0.9 angstrom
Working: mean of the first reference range 19.6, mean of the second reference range 20.9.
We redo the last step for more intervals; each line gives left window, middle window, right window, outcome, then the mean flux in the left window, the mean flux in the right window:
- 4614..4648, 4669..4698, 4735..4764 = 1.4 angstrom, 20.3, 20.5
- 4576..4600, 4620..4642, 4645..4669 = -0.1 angstrom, 20.1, 19.6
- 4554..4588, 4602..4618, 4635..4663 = -0.8 angstrom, 20.8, 19.2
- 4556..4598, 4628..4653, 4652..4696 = 1.2 angstrom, 20.6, 19.6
